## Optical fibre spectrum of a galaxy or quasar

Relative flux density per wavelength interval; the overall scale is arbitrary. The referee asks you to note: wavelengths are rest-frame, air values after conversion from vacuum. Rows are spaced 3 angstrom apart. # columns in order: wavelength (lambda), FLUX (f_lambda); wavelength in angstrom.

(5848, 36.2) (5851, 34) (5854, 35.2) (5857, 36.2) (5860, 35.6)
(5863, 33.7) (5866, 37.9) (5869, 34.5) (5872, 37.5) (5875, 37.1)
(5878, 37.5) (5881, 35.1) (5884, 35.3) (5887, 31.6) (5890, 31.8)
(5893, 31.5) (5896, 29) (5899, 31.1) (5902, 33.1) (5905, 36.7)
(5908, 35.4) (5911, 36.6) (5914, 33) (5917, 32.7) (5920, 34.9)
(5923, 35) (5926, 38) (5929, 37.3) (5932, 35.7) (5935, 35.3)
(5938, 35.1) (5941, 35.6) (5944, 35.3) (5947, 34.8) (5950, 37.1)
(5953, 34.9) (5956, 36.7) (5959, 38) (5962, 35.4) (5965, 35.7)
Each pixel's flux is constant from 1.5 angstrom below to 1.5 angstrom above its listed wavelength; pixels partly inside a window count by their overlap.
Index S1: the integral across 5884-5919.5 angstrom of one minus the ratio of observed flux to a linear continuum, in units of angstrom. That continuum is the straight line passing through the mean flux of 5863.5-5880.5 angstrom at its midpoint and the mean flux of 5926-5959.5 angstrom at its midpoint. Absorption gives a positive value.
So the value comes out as 3.17 angstrom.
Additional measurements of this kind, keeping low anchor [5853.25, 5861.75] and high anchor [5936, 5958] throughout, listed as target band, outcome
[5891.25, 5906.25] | 1.5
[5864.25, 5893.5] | 0.5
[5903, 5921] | 0.4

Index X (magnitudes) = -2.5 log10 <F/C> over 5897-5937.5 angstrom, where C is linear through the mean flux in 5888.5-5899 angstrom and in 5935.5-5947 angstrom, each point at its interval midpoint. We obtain -0.06 mag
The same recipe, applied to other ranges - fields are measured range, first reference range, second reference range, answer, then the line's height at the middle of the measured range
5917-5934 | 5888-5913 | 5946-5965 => -0.04 mag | 34.5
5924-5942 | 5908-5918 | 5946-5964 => -0.03 mag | 35.2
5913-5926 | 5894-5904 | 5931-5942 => -0.03 mag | 33.6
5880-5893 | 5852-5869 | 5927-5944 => 0.08 mag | 35.7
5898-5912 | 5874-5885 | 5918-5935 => 0.05 mag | 36.1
